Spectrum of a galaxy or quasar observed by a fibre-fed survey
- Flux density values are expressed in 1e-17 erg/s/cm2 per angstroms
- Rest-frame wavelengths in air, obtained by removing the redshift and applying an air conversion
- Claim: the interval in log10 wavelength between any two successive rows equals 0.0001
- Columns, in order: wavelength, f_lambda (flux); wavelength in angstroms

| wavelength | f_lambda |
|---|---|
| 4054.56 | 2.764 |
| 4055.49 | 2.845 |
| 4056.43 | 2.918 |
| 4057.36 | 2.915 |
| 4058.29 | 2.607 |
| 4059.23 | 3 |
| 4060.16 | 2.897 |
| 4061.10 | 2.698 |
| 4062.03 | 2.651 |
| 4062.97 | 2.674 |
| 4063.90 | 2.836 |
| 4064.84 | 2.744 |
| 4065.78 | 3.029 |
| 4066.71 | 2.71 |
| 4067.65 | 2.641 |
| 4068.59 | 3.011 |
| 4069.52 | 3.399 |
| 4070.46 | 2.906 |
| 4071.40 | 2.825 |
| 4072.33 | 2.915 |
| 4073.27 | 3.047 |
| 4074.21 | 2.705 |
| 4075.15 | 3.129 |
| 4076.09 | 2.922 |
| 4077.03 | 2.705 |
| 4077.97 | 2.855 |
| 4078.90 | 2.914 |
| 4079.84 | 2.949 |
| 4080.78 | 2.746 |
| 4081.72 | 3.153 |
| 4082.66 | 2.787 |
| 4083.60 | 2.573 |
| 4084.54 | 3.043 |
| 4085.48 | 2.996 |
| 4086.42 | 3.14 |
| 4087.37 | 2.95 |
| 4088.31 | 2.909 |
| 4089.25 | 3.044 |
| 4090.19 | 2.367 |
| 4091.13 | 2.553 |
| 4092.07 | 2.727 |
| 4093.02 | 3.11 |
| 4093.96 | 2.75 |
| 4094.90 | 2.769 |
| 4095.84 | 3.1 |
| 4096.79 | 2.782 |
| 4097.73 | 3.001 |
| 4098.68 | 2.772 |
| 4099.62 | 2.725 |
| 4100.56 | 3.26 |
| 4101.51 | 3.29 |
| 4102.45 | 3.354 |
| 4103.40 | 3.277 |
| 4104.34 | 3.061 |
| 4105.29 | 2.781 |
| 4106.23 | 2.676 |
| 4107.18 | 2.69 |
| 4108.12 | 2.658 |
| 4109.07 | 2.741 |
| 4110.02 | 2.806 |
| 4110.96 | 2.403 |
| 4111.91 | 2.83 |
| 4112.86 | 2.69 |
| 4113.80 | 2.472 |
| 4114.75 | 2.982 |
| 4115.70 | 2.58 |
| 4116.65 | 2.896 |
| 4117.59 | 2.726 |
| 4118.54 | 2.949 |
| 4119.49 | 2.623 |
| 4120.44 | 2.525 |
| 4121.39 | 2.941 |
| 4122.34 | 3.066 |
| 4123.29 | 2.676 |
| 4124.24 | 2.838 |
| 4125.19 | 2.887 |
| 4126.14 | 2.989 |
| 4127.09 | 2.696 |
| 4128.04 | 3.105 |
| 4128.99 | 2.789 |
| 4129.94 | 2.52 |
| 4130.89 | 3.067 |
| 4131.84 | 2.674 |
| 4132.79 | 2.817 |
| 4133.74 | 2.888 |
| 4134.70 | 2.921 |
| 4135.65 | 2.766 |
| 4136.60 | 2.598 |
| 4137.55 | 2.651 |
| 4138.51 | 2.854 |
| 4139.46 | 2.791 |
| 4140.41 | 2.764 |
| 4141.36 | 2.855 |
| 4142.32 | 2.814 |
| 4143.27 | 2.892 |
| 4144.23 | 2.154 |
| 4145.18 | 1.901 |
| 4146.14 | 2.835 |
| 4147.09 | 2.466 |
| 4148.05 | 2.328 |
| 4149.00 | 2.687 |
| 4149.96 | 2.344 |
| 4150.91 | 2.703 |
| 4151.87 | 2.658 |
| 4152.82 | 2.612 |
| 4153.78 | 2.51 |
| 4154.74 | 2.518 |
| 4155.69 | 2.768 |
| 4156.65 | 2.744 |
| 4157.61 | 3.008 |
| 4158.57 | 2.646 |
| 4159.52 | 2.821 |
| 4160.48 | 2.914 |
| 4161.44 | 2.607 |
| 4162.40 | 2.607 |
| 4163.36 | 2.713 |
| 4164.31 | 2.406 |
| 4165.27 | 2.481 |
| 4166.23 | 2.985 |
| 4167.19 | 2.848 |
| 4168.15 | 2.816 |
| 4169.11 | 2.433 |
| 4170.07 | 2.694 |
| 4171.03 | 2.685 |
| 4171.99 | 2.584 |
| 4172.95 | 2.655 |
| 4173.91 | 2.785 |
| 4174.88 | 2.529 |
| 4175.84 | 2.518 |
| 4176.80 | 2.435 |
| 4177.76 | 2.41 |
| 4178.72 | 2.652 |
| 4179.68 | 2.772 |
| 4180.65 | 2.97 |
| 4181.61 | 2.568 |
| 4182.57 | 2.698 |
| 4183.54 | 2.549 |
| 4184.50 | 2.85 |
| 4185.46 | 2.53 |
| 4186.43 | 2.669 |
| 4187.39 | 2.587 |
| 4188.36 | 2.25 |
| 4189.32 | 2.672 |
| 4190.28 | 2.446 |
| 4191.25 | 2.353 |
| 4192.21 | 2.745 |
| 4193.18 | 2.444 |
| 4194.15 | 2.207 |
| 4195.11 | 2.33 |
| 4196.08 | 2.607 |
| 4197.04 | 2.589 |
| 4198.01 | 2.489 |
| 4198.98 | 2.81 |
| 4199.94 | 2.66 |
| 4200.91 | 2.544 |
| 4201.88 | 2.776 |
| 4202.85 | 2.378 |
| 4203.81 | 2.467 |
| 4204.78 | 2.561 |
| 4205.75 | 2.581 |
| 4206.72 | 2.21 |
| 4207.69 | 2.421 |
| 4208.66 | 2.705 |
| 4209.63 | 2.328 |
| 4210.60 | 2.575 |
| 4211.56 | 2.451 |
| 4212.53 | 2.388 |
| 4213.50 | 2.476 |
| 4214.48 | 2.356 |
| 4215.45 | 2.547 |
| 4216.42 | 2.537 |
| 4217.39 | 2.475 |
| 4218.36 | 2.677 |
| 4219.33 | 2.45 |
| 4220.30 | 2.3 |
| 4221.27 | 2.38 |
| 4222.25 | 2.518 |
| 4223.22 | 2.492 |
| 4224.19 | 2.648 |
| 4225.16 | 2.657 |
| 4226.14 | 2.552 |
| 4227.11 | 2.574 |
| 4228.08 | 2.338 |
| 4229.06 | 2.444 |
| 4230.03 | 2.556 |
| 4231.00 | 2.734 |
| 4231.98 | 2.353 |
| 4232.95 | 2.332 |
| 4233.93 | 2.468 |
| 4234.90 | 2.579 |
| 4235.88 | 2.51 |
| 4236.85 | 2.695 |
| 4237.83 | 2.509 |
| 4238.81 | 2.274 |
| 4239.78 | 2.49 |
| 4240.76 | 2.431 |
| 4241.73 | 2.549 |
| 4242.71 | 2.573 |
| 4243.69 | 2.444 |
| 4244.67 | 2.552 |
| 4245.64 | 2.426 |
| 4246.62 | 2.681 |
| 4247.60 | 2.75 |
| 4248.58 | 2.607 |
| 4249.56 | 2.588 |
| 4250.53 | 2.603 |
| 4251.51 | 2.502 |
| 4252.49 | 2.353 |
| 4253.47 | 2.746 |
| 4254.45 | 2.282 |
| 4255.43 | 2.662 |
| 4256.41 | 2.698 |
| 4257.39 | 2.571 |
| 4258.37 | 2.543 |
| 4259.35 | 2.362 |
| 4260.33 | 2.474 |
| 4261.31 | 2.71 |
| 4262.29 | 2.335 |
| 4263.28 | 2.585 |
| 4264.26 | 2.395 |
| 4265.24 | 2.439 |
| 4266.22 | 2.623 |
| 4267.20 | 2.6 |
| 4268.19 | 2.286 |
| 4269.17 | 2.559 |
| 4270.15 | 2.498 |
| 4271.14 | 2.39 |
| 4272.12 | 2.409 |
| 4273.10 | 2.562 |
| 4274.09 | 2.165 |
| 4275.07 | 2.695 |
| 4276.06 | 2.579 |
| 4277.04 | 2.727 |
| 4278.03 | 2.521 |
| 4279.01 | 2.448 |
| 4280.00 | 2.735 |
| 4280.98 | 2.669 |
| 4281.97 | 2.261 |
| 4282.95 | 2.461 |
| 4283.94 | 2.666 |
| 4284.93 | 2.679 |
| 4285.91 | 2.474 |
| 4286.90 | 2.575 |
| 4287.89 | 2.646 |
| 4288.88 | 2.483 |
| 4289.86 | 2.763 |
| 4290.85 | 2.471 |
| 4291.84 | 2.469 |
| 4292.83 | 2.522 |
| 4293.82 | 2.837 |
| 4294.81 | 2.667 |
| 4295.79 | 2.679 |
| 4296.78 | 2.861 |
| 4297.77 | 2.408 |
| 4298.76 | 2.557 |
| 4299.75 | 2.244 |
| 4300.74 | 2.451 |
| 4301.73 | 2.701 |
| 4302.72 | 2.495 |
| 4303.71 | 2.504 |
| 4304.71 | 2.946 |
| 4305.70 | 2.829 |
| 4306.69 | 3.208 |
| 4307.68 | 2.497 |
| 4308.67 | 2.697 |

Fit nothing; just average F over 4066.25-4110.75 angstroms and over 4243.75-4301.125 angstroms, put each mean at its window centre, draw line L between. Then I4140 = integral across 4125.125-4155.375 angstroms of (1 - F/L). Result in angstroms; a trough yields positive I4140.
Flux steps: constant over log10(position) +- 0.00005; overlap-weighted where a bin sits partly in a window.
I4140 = 1.2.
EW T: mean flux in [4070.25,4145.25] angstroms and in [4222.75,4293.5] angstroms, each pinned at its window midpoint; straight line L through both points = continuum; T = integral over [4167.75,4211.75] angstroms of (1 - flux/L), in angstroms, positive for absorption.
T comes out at 1.7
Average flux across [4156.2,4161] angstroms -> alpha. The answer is 2.82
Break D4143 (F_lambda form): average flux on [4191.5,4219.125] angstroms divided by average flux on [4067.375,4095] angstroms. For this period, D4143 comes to 0.87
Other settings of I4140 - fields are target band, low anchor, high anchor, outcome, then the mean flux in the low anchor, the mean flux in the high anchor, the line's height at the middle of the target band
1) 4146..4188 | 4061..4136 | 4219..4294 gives 1.0 angstroms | 2.85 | 2.52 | 2.71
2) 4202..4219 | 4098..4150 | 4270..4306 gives 1.2 angstroms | 2.77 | 2.57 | 2.67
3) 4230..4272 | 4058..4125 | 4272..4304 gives 1.6 angstroms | 2.85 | 2.56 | 2.61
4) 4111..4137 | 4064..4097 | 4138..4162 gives -0.5 angstroms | 2.88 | 2.65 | 2.74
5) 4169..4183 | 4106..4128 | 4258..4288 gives 0.2 angstroms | 2.76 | 2.52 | 2.67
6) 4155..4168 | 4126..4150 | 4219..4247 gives -0.4 angstroms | 2.7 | 2.5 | 2.65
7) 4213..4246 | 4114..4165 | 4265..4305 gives 1.5 angstroms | 2.72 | 2.55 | 2.62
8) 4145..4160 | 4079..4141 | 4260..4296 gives 0.8 angstroms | 2.84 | 2.54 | 2.76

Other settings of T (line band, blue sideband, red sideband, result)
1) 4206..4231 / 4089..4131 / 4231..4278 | 1.02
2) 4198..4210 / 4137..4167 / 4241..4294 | 0.29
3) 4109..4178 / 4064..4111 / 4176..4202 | 0.49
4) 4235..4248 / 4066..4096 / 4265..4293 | 0.34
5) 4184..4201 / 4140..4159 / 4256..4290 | 0.25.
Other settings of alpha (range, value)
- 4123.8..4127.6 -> 2.86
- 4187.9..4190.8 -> 2.46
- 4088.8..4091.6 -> 2.66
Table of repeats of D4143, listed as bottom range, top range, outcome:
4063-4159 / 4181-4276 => 0.90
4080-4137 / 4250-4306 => 0.90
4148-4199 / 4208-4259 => 0.96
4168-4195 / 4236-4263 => 0.98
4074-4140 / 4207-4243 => 0.88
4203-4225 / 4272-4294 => 1.03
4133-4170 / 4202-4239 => 0.93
